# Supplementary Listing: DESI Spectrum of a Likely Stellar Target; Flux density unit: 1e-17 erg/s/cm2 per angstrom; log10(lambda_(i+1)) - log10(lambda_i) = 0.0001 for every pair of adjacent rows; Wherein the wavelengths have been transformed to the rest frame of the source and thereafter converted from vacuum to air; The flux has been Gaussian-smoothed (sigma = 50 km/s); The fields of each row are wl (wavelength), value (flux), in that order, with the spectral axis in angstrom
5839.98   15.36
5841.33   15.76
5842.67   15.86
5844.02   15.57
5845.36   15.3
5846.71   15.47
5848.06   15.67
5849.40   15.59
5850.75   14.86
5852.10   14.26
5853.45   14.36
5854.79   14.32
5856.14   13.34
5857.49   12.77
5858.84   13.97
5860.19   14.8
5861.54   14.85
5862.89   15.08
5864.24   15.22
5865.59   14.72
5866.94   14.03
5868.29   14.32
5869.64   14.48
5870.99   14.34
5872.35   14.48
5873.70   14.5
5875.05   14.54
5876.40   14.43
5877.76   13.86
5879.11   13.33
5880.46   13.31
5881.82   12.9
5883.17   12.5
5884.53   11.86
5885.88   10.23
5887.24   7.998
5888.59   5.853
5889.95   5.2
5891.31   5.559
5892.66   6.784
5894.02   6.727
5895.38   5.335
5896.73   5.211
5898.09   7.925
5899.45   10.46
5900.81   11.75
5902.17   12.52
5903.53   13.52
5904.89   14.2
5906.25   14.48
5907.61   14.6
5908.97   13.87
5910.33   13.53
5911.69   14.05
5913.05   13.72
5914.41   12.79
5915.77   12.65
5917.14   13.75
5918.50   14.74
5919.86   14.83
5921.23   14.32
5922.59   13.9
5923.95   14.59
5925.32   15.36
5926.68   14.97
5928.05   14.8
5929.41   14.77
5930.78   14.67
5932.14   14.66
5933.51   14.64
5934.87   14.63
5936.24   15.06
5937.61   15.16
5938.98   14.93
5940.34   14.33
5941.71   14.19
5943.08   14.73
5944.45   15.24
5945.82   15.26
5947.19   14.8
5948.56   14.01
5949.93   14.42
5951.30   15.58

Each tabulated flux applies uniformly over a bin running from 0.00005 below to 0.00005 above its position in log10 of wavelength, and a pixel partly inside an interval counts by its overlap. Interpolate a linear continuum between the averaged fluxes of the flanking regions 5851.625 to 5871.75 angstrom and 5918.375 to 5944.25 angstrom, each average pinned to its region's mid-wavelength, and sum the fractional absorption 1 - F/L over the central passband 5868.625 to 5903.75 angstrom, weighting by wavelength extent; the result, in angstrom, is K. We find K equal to 8.99 angstrom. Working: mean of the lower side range 14.3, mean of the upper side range 14.7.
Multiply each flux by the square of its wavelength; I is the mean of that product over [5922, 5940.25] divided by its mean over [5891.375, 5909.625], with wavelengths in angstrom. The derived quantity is 1.43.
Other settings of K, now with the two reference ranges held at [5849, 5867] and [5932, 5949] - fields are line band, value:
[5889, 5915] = 7.15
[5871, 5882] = 0.39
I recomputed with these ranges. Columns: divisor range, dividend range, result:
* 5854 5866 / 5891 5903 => 0.58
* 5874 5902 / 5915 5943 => 1.49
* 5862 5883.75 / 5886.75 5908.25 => 0.66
